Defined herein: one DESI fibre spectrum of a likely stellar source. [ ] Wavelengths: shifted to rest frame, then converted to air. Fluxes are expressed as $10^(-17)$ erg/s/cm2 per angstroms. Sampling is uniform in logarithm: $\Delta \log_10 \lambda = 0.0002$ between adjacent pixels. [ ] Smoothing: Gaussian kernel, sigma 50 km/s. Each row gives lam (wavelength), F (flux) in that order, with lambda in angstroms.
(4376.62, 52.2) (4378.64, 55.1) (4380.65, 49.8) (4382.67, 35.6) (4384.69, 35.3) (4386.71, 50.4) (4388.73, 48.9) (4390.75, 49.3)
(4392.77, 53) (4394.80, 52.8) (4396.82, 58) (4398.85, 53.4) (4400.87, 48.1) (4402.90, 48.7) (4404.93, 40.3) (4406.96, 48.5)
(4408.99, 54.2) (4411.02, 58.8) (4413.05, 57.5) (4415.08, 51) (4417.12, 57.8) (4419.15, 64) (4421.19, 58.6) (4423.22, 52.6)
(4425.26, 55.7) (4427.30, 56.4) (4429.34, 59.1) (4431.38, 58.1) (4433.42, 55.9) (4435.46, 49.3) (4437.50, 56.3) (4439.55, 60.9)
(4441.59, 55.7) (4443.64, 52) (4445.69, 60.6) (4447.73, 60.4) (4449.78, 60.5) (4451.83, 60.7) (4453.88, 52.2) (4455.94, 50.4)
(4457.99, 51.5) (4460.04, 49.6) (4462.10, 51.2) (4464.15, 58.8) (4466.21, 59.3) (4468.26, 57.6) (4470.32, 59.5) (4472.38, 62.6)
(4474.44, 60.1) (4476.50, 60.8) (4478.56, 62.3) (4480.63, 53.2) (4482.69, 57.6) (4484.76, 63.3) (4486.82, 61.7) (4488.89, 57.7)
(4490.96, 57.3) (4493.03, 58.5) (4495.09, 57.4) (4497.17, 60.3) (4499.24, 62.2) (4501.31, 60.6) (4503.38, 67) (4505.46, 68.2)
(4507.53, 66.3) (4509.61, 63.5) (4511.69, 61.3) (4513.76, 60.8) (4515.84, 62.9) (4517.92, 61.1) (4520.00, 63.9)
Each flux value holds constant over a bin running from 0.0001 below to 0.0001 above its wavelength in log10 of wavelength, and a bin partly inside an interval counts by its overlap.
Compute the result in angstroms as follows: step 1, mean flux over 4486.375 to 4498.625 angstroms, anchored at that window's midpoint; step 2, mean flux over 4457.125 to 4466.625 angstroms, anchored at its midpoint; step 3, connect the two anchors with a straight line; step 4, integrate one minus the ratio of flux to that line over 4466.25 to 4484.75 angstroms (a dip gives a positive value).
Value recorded -1.1 angstroms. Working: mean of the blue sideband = 53.8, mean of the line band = 59.4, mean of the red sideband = 58.8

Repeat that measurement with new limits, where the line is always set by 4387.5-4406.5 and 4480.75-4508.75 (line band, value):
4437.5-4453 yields -0.8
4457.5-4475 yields 0.4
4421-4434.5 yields -0.7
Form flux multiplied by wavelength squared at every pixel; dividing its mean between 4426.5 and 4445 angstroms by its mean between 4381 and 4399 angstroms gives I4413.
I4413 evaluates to 1.18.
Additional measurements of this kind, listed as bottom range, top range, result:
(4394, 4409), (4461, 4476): 1.20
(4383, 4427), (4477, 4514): 1.22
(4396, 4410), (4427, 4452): 1.16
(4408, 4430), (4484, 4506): 1.11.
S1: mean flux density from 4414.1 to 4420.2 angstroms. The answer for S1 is 57.6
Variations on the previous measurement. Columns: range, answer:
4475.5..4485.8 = 59.4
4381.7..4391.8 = 44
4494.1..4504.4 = 61.5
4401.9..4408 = 45.8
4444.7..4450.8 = 60.6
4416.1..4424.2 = 58.3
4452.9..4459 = 51.3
